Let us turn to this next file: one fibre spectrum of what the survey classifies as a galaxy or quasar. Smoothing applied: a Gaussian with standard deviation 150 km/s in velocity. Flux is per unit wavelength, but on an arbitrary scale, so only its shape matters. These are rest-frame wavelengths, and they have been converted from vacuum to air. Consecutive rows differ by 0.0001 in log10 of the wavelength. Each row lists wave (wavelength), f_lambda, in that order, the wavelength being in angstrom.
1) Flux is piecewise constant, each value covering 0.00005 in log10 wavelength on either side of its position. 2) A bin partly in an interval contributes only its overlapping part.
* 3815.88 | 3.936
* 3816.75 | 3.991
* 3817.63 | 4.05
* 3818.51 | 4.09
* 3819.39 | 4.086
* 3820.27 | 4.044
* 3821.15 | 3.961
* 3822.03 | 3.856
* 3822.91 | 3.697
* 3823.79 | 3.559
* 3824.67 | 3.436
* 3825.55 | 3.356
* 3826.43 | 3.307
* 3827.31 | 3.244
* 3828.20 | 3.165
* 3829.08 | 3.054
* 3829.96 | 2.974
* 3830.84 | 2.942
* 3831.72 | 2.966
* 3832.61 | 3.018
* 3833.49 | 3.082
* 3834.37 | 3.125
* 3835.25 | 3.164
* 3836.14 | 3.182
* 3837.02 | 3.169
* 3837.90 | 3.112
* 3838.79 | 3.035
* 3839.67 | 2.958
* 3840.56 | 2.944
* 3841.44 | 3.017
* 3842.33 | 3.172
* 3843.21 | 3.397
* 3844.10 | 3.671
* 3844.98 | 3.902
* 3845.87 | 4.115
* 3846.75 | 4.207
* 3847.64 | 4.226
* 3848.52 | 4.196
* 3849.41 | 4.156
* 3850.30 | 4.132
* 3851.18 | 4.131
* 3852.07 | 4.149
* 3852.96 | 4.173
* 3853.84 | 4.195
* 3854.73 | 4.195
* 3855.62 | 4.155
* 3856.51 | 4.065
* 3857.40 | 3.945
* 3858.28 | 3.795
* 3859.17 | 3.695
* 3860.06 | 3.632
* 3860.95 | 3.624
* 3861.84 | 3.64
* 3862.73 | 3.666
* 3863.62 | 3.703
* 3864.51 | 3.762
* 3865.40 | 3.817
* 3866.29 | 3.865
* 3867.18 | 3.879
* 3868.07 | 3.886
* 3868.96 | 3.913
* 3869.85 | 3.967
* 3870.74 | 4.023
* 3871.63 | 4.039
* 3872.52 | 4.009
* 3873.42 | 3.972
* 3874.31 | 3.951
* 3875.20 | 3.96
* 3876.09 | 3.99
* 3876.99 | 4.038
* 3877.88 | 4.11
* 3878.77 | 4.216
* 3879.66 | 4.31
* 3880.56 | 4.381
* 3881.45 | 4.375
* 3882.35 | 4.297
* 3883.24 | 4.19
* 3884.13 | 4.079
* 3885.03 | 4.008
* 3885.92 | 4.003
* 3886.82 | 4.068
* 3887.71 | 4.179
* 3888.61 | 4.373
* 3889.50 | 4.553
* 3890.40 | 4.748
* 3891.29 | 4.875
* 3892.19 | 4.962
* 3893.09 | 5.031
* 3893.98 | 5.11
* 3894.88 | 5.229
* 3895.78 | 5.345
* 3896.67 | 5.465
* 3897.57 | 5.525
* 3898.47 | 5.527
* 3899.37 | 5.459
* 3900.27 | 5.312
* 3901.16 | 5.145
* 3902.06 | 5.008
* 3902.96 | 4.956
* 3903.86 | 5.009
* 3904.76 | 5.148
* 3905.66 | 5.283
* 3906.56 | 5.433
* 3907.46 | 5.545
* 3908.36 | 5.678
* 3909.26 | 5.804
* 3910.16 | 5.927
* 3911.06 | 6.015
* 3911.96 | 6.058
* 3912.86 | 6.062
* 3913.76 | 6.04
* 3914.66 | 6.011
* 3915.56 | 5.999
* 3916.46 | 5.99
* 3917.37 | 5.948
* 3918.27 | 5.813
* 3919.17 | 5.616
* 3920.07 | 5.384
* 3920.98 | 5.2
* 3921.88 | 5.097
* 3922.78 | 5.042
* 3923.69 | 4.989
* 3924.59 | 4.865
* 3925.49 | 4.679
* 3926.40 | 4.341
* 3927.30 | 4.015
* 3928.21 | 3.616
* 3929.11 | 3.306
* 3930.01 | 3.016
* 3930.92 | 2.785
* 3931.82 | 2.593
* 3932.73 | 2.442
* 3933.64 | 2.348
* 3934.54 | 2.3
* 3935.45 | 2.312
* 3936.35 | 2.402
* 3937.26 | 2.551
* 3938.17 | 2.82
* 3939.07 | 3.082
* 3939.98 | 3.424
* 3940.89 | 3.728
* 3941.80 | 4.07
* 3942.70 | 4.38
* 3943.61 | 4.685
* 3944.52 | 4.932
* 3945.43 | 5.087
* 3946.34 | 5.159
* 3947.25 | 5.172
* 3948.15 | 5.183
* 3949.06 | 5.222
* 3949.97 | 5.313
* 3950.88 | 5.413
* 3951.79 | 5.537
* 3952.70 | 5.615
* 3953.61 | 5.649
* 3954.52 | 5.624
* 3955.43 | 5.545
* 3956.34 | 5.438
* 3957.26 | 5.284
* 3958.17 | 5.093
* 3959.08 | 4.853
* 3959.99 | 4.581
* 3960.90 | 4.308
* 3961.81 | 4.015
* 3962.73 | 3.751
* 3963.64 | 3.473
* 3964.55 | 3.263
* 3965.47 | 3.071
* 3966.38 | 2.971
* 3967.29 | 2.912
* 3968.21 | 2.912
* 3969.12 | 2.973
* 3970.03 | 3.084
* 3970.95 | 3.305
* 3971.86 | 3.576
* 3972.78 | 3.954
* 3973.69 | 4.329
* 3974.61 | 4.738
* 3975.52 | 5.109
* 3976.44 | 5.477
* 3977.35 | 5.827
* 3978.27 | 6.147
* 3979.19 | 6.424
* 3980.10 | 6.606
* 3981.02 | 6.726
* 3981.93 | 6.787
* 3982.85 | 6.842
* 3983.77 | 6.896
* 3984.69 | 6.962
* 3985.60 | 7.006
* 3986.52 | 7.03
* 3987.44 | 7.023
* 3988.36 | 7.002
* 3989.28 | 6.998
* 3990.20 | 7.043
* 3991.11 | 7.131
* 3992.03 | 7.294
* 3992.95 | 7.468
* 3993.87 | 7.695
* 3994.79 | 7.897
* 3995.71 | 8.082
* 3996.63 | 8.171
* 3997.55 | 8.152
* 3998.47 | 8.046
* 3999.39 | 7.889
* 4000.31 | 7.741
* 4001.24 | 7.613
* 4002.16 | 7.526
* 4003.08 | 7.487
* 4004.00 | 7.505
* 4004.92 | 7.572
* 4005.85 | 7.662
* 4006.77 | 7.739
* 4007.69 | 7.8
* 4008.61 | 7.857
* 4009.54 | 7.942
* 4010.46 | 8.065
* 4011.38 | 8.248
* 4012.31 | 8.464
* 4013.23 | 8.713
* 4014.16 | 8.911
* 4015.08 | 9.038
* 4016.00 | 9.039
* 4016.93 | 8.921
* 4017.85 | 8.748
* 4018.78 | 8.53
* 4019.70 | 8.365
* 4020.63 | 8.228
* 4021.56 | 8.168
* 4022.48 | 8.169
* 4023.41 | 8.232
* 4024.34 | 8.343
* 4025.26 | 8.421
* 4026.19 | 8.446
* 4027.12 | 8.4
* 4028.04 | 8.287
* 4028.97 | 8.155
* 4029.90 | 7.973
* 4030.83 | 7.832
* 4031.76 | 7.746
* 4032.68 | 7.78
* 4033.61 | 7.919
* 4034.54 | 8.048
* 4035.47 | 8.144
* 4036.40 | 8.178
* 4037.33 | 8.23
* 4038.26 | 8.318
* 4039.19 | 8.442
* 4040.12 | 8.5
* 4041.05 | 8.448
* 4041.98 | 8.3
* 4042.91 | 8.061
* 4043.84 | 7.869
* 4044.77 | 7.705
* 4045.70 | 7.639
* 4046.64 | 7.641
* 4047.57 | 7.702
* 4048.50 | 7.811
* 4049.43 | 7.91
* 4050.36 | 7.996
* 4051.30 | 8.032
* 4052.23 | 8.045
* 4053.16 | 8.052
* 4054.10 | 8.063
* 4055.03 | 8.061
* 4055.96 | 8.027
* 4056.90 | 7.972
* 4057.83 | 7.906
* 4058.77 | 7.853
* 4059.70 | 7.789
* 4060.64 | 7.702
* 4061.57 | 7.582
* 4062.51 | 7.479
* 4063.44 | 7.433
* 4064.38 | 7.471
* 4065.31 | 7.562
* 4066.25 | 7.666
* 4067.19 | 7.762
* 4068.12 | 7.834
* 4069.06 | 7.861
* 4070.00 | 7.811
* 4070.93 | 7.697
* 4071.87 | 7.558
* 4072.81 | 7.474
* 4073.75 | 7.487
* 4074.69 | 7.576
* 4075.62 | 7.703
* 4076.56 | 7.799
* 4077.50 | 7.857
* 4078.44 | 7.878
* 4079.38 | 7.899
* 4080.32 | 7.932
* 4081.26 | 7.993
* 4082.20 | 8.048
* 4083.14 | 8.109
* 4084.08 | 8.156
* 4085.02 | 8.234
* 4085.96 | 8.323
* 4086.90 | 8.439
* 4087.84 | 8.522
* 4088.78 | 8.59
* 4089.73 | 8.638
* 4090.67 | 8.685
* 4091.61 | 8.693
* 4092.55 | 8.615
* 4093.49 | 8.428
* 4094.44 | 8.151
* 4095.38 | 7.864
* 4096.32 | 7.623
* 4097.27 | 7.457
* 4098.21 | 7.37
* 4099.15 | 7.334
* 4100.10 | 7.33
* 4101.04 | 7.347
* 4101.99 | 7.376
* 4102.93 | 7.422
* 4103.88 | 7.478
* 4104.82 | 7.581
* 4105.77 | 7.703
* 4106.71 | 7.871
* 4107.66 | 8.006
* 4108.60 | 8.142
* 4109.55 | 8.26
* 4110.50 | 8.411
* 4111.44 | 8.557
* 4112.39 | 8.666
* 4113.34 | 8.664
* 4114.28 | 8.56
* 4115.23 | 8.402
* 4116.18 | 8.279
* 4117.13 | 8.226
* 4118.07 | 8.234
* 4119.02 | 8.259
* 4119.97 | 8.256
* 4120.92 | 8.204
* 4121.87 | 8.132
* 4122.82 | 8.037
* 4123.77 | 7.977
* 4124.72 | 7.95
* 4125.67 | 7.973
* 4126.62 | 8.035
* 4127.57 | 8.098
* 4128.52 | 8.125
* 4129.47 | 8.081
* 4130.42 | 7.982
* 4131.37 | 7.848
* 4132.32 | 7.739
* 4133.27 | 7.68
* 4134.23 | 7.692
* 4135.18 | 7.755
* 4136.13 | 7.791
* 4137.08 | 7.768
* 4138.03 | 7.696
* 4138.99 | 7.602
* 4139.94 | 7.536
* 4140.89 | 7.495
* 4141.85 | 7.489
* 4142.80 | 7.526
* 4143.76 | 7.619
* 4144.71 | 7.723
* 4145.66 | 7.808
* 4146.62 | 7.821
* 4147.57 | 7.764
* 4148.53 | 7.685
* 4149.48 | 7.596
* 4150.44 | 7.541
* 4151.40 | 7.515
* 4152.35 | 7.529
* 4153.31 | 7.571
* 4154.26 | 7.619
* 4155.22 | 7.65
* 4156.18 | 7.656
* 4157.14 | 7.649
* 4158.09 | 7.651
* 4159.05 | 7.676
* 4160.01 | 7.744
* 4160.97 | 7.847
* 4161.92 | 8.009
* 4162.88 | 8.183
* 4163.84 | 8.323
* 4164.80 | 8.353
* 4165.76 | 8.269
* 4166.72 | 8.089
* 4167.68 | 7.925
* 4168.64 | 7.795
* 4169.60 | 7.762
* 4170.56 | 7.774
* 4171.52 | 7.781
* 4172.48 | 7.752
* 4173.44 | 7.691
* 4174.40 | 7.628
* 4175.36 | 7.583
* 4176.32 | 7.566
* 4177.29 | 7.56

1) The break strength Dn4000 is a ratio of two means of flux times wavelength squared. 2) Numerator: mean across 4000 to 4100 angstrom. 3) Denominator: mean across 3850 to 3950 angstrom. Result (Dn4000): 1.9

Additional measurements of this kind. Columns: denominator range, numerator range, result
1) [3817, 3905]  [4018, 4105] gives 2.19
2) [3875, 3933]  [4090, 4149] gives 1.83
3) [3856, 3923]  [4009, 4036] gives 1.88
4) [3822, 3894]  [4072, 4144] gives 2.36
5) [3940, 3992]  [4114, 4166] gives 1.67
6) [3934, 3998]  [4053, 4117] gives 1.63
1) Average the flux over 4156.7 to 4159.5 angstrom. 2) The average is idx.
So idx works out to 7.67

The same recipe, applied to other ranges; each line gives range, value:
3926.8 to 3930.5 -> 3.5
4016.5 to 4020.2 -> 8.64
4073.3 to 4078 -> 7.69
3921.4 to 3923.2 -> 5.09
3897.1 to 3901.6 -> 5.39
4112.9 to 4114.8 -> 8.63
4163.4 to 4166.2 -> 8.31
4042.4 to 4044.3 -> 7.98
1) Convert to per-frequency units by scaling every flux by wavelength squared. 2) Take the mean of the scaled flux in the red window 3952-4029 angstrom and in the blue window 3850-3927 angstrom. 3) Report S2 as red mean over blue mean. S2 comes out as 1.5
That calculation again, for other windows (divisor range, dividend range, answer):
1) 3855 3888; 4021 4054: 2.21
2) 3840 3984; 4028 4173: 1.94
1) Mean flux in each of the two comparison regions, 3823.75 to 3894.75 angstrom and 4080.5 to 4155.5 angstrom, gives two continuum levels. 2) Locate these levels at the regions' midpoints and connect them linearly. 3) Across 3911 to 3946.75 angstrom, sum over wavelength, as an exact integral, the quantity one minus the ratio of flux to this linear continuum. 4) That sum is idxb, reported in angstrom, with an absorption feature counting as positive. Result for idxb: 4.2 angstrom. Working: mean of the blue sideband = 3.84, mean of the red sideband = 7.95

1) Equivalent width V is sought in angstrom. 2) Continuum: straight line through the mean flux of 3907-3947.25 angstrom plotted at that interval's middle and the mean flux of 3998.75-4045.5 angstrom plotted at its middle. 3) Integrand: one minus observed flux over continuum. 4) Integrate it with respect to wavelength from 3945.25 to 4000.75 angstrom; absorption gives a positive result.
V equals 5.8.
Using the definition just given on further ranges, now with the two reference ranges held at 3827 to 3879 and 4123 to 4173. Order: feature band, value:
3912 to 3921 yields -2.5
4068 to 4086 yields -2.7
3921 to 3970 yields 8.6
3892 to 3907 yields -3.1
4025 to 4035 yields -3.1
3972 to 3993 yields -3.1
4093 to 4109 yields -1.2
